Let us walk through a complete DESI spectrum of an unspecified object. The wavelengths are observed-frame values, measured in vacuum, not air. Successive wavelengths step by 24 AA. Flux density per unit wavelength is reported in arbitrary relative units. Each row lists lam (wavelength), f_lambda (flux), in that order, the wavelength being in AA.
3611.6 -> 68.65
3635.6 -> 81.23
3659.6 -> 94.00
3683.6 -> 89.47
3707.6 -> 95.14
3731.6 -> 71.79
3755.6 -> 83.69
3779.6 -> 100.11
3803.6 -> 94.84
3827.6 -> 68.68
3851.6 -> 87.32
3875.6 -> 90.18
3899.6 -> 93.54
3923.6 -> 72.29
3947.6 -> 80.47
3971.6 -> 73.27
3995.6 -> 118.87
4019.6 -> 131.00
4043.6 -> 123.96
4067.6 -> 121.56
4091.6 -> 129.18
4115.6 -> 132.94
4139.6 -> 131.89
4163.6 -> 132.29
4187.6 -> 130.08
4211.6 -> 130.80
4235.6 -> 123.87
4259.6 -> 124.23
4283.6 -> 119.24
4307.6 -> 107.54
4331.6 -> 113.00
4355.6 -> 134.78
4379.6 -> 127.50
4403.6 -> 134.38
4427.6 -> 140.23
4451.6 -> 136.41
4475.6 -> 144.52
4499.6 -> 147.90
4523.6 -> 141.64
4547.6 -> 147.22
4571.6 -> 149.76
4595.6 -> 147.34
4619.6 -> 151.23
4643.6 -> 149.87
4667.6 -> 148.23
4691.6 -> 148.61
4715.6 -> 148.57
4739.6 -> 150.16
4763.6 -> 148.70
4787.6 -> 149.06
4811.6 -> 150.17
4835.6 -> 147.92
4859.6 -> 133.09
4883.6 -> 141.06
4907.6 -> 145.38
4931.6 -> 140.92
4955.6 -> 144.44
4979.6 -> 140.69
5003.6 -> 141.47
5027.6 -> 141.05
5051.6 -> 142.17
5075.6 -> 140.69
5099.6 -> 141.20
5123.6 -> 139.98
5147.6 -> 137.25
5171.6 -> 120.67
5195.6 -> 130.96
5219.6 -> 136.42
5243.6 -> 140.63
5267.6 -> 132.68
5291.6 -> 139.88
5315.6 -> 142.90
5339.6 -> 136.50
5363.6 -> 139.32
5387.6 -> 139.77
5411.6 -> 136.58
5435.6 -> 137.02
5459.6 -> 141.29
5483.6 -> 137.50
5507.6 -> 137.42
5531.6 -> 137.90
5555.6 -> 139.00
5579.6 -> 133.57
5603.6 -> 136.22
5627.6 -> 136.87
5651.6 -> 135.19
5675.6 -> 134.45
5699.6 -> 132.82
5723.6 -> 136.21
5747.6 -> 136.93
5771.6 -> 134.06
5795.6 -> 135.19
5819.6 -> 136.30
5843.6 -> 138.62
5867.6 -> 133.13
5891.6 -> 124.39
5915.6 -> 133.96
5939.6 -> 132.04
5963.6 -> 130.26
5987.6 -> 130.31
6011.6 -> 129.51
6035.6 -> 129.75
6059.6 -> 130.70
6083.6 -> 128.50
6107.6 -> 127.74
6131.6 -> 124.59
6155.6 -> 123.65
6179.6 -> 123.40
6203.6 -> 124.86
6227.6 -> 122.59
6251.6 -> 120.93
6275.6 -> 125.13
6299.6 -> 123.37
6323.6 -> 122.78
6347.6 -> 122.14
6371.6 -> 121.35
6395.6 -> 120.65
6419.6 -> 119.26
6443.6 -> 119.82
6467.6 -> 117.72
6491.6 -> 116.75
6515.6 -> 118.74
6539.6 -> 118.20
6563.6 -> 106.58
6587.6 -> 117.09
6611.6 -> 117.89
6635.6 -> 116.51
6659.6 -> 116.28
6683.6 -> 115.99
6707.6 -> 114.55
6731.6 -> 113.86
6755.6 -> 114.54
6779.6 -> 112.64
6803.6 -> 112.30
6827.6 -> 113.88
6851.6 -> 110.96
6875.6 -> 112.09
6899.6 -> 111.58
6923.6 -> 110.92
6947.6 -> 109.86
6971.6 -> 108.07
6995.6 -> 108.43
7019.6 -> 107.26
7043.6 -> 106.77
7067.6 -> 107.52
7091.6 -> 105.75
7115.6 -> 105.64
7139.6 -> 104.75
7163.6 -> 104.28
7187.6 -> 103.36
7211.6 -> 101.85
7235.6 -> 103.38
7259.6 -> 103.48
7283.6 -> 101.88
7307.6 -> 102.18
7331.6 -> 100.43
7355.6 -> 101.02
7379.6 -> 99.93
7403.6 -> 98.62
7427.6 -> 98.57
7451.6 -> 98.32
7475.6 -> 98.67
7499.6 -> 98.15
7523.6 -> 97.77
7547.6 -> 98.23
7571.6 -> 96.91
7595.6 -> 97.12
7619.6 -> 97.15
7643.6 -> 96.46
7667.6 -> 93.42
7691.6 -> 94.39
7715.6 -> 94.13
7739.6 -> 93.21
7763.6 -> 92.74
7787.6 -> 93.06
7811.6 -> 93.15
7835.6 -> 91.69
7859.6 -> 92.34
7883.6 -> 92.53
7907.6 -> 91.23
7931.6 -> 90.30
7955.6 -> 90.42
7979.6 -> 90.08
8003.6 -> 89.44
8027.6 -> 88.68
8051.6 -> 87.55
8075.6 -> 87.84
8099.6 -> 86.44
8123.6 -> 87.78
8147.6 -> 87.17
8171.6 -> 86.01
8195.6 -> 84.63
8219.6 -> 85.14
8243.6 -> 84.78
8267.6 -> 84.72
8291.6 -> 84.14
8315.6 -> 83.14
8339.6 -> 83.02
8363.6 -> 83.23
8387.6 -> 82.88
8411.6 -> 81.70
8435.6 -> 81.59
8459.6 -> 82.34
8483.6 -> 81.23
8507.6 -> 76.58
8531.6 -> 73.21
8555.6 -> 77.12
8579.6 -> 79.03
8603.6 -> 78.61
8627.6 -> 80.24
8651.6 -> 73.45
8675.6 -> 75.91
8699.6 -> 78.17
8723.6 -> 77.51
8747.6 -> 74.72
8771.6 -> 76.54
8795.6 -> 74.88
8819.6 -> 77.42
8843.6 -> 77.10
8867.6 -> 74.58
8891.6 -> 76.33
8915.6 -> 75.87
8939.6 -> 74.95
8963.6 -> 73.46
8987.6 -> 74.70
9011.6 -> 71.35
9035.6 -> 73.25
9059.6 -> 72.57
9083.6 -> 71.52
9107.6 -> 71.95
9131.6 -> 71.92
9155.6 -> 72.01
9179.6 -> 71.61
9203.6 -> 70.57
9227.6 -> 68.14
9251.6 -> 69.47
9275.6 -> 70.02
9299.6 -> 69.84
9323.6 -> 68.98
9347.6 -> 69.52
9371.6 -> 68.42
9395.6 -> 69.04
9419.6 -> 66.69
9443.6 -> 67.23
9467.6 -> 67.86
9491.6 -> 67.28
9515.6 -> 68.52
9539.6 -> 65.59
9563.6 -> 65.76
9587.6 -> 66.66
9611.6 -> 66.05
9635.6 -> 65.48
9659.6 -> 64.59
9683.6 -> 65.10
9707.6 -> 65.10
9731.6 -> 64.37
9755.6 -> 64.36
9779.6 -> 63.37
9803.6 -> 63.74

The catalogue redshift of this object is 0.000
